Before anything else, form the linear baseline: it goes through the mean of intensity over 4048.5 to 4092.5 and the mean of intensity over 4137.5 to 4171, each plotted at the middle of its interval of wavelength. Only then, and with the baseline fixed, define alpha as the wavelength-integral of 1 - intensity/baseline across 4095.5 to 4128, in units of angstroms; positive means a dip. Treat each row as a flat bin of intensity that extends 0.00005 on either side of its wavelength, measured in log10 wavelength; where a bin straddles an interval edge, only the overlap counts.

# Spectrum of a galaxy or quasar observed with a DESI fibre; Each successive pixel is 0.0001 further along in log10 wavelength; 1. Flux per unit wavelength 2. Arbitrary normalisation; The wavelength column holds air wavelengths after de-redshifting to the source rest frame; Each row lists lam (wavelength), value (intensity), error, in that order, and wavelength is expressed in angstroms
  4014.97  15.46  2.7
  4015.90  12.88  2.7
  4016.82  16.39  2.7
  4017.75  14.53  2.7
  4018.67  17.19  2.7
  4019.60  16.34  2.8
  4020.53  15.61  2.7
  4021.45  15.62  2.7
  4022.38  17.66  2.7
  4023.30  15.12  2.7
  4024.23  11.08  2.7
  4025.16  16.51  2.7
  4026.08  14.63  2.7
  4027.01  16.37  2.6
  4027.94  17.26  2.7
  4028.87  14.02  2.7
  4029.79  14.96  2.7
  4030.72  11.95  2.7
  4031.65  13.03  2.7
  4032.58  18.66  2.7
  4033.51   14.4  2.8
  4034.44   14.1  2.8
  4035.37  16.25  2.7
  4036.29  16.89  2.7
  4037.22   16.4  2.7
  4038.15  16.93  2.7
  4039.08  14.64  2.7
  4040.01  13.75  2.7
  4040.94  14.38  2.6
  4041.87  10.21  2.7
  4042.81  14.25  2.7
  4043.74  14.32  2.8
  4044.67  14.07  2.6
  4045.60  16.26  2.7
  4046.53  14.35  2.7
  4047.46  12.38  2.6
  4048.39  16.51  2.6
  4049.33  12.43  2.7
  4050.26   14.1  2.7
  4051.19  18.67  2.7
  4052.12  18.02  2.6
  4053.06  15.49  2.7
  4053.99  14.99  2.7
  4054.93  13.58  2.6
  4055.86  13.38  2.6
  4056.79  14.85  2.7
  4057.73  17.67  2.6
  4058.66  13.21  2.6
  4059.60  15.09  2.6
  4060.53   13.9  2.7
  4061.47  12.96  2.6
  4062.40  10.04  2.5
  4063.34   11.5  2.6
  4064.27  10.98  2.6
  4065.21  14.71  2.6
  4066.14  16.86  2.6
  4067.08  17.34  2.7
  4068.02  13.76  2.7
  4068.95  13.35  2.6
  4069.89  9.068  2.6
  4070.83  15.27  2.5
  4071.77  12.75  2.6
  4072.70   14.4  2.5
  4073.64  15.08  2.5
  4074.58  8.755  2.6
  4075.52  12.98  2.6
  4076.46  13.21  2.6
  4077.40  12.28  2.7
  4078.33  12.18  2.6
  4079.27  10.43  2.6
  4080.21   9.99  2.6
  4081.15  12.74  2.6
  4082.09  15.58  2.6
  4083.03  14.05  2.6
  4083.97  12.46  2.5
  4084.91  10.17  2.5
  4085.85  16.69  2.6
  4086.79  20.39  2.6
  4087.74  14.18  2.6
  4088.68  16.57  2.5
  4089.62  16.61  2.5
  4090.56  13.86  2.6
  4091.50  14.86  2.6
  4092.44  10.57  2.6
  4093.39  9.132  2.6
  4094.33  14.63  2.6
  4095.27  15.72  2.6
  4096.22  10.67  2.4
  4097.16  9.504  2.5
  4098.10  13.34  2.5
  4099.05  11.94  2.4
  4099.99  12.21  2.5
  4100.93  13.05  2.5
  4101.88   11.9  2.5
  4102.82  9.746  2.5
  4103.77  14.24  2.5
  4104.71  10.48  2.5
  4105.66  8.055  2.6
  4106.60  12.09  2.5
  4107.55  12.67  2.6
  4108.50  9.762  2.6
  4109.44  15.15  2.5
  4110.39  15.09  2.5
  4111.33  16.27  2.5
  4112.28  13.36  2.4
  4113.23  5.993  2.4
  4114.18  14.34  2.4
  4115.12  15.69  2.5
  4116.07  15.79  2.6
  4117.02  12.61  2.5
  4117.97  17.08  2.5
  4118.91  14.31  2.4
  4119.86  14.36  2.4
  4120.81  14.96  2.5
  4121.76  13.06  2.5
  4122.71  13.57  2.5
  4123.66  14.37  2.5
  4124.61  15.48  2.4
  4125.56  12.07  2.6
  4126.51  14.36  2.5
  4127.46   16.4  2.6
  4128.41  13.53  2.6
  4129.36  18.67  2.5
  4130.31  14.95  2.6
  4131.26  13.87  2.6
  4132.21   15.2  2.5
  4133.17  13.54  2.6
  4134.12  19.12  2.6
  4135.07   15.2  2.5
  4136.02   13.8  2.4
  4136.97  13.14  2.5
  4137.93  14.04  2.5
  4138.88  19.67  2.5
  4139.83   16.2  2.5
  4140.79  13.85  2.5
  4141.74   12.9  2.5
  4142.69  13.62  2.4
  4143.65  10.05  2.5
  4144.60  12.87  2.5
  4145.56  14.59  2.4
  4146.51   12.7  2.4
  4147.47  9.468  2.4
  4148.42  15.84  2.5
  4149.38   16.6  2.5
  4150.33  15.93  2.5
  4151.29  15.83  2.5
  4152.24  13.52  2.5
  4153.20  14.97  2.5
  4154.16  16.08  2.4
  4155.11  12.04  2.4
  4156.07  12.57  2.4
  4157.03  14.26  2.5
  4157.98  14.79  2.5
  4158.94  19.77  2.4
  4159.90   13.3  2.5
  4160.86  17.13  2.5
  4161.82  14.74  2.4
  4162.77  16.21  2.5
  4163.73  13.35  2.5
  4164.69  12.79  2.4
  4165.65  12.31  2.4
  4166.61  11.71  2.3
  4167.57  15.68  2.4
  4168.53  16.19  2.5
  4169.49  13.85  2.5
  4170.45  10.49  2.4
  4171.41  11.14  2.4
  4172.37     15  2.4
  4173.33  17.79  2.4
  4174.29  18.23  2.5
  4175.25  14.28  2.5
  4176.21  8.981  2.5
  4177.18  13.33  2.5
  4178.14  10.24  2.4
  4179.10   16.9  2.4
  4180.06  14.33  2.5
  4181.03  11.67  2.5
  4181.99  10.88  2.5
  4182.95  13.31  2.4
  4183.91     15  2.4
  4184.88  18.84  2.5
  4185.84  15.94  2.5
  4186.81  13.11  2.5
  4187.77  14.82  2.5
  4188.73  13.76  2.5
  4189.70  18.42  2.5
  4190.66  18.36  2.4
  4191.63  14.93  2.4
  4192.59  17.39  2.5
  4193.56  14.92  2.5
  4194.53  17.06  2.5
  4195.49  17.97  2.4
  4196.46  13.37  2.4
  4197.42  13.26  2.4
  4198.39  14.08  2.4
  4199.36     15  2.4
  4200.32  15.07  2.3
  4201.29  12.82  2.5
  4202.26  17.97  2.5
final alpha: 2.4 angstroms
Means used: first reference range 13.9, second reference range 14.3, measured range 13.1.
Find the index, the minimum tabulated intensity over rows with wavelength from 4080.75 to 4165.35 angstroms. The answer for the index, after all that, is 5.993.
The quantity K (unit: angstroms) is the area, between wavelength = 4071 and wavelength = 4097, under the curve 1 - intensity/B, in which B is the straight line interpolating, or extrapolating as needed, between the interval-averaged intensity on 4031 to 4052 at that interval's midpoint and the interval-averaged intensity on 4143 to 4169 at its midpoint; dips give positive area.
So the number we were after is 2.3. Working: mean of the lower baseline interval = 14.9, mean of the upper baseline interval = 14.3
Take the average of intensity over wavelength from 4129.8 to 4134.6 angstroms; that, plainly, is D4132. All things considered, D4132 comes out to 15.4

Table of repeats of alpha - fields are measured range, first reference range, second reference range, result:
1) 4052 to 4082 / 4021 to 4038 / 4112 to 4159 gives 3.1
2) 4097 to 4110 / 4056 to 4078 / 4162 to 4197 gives 1.9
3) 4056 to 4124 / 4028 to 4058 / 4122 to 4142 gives 7.5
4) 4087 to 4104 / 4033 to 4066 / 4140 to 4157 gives 1.4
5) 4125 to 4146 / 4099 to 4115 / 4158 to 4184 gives -2.6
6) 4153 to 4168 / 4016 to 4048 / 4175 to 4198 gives 0.2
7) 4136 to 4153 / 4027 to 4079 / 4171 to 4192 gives 0.3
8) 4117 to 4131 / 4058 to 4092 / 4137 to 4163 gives -0.5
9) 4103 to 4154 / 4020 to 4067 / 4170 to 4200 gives 2.1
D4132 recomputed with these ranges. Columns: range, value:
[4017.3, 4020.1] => 16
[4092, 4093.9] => 9.92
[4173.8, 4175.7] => 16.3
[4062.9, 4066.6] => 13.5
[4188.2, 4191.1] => 16.8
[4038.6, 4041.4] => 14.3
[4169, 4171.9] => 11.9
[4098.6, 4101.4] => 12.4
